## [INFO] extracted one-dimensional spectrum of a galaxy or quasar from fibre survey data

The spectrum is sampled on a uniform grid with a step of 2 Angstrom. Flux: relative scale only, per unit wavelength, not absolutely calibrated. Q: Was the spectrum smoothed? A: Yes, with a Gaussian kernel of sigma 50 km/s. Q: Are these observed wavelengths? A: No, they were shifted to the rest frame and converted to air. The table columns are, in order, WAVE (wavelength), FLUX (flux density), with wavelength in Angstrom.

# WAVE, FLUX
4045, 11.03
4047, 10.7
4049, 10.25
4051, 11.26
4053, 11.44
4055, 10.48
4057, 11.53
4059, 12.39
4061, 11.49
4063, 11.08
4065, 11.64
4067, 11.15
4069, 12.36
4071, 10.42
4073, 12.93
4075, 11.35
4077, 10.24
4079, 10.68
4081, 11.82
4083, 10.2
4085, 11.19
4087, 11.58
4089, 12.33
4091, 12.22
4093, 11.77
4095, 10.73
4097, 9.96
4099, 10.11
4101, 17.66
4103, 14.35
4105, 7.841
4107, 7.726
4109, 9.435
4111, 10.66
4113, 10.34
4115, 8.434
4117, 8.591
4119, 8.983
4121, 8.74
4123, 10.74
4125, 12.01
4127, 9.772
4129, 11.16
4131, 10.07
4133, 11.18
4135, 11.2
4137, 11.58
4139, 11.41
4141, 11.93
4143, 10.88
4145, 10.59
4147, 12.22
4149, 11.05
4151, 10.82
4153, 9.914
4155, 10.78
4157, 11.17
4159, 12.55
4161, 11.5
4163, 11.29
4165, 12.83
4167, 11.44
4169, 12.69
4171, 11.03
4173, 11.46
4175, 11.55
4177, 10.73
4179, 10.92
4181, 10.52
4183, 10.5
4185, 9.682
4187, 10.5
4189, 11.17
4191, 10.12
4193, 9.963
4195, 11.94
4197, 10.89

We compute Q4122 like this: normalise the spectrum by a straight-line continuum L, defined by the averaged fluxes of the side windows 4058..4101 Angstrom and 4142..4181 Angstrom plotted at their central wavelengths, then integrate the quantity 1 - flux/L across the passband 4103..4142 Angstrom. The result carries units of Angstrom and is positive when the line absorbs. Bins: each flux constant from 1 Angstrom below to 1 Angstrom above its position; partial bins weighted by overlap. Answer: 4.0 Angstrom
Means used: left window 11.5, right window 11.3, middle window 10.2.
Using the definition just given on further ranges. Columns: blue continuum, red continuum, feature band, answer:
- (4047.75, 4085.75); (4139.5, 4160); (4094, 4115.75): 1.1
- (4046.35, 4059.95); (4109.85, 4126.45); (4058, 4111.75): -4.2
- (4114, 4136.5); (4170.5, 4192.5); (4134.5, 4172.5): -3.6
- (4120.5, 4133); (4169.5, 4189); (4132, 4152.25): -1.2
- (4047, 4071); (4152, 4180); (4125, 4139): 0.5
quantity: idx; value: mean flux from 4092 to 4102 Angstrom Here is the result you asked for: 12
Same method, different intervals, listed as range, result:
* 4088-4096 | 11.8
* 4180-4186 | 10.2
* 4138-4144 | 11.4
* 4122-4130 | 10.9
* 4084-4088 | 11.4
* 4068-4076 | 11.8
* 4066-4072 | 11.3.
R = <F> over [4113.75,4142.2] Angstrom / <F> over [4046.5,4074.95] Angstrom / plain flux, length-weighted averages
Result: 0.92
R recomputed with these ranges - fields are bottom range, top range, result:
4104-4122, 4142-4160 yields 1.24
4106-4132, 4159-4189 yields 1.15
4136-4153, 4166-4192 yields 0.97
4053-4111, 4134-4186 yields 0.99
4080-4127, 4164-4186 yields 1.04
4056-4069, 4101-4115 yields 0.90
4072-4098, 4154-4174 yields 1.03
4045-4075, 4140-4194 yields 0.98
